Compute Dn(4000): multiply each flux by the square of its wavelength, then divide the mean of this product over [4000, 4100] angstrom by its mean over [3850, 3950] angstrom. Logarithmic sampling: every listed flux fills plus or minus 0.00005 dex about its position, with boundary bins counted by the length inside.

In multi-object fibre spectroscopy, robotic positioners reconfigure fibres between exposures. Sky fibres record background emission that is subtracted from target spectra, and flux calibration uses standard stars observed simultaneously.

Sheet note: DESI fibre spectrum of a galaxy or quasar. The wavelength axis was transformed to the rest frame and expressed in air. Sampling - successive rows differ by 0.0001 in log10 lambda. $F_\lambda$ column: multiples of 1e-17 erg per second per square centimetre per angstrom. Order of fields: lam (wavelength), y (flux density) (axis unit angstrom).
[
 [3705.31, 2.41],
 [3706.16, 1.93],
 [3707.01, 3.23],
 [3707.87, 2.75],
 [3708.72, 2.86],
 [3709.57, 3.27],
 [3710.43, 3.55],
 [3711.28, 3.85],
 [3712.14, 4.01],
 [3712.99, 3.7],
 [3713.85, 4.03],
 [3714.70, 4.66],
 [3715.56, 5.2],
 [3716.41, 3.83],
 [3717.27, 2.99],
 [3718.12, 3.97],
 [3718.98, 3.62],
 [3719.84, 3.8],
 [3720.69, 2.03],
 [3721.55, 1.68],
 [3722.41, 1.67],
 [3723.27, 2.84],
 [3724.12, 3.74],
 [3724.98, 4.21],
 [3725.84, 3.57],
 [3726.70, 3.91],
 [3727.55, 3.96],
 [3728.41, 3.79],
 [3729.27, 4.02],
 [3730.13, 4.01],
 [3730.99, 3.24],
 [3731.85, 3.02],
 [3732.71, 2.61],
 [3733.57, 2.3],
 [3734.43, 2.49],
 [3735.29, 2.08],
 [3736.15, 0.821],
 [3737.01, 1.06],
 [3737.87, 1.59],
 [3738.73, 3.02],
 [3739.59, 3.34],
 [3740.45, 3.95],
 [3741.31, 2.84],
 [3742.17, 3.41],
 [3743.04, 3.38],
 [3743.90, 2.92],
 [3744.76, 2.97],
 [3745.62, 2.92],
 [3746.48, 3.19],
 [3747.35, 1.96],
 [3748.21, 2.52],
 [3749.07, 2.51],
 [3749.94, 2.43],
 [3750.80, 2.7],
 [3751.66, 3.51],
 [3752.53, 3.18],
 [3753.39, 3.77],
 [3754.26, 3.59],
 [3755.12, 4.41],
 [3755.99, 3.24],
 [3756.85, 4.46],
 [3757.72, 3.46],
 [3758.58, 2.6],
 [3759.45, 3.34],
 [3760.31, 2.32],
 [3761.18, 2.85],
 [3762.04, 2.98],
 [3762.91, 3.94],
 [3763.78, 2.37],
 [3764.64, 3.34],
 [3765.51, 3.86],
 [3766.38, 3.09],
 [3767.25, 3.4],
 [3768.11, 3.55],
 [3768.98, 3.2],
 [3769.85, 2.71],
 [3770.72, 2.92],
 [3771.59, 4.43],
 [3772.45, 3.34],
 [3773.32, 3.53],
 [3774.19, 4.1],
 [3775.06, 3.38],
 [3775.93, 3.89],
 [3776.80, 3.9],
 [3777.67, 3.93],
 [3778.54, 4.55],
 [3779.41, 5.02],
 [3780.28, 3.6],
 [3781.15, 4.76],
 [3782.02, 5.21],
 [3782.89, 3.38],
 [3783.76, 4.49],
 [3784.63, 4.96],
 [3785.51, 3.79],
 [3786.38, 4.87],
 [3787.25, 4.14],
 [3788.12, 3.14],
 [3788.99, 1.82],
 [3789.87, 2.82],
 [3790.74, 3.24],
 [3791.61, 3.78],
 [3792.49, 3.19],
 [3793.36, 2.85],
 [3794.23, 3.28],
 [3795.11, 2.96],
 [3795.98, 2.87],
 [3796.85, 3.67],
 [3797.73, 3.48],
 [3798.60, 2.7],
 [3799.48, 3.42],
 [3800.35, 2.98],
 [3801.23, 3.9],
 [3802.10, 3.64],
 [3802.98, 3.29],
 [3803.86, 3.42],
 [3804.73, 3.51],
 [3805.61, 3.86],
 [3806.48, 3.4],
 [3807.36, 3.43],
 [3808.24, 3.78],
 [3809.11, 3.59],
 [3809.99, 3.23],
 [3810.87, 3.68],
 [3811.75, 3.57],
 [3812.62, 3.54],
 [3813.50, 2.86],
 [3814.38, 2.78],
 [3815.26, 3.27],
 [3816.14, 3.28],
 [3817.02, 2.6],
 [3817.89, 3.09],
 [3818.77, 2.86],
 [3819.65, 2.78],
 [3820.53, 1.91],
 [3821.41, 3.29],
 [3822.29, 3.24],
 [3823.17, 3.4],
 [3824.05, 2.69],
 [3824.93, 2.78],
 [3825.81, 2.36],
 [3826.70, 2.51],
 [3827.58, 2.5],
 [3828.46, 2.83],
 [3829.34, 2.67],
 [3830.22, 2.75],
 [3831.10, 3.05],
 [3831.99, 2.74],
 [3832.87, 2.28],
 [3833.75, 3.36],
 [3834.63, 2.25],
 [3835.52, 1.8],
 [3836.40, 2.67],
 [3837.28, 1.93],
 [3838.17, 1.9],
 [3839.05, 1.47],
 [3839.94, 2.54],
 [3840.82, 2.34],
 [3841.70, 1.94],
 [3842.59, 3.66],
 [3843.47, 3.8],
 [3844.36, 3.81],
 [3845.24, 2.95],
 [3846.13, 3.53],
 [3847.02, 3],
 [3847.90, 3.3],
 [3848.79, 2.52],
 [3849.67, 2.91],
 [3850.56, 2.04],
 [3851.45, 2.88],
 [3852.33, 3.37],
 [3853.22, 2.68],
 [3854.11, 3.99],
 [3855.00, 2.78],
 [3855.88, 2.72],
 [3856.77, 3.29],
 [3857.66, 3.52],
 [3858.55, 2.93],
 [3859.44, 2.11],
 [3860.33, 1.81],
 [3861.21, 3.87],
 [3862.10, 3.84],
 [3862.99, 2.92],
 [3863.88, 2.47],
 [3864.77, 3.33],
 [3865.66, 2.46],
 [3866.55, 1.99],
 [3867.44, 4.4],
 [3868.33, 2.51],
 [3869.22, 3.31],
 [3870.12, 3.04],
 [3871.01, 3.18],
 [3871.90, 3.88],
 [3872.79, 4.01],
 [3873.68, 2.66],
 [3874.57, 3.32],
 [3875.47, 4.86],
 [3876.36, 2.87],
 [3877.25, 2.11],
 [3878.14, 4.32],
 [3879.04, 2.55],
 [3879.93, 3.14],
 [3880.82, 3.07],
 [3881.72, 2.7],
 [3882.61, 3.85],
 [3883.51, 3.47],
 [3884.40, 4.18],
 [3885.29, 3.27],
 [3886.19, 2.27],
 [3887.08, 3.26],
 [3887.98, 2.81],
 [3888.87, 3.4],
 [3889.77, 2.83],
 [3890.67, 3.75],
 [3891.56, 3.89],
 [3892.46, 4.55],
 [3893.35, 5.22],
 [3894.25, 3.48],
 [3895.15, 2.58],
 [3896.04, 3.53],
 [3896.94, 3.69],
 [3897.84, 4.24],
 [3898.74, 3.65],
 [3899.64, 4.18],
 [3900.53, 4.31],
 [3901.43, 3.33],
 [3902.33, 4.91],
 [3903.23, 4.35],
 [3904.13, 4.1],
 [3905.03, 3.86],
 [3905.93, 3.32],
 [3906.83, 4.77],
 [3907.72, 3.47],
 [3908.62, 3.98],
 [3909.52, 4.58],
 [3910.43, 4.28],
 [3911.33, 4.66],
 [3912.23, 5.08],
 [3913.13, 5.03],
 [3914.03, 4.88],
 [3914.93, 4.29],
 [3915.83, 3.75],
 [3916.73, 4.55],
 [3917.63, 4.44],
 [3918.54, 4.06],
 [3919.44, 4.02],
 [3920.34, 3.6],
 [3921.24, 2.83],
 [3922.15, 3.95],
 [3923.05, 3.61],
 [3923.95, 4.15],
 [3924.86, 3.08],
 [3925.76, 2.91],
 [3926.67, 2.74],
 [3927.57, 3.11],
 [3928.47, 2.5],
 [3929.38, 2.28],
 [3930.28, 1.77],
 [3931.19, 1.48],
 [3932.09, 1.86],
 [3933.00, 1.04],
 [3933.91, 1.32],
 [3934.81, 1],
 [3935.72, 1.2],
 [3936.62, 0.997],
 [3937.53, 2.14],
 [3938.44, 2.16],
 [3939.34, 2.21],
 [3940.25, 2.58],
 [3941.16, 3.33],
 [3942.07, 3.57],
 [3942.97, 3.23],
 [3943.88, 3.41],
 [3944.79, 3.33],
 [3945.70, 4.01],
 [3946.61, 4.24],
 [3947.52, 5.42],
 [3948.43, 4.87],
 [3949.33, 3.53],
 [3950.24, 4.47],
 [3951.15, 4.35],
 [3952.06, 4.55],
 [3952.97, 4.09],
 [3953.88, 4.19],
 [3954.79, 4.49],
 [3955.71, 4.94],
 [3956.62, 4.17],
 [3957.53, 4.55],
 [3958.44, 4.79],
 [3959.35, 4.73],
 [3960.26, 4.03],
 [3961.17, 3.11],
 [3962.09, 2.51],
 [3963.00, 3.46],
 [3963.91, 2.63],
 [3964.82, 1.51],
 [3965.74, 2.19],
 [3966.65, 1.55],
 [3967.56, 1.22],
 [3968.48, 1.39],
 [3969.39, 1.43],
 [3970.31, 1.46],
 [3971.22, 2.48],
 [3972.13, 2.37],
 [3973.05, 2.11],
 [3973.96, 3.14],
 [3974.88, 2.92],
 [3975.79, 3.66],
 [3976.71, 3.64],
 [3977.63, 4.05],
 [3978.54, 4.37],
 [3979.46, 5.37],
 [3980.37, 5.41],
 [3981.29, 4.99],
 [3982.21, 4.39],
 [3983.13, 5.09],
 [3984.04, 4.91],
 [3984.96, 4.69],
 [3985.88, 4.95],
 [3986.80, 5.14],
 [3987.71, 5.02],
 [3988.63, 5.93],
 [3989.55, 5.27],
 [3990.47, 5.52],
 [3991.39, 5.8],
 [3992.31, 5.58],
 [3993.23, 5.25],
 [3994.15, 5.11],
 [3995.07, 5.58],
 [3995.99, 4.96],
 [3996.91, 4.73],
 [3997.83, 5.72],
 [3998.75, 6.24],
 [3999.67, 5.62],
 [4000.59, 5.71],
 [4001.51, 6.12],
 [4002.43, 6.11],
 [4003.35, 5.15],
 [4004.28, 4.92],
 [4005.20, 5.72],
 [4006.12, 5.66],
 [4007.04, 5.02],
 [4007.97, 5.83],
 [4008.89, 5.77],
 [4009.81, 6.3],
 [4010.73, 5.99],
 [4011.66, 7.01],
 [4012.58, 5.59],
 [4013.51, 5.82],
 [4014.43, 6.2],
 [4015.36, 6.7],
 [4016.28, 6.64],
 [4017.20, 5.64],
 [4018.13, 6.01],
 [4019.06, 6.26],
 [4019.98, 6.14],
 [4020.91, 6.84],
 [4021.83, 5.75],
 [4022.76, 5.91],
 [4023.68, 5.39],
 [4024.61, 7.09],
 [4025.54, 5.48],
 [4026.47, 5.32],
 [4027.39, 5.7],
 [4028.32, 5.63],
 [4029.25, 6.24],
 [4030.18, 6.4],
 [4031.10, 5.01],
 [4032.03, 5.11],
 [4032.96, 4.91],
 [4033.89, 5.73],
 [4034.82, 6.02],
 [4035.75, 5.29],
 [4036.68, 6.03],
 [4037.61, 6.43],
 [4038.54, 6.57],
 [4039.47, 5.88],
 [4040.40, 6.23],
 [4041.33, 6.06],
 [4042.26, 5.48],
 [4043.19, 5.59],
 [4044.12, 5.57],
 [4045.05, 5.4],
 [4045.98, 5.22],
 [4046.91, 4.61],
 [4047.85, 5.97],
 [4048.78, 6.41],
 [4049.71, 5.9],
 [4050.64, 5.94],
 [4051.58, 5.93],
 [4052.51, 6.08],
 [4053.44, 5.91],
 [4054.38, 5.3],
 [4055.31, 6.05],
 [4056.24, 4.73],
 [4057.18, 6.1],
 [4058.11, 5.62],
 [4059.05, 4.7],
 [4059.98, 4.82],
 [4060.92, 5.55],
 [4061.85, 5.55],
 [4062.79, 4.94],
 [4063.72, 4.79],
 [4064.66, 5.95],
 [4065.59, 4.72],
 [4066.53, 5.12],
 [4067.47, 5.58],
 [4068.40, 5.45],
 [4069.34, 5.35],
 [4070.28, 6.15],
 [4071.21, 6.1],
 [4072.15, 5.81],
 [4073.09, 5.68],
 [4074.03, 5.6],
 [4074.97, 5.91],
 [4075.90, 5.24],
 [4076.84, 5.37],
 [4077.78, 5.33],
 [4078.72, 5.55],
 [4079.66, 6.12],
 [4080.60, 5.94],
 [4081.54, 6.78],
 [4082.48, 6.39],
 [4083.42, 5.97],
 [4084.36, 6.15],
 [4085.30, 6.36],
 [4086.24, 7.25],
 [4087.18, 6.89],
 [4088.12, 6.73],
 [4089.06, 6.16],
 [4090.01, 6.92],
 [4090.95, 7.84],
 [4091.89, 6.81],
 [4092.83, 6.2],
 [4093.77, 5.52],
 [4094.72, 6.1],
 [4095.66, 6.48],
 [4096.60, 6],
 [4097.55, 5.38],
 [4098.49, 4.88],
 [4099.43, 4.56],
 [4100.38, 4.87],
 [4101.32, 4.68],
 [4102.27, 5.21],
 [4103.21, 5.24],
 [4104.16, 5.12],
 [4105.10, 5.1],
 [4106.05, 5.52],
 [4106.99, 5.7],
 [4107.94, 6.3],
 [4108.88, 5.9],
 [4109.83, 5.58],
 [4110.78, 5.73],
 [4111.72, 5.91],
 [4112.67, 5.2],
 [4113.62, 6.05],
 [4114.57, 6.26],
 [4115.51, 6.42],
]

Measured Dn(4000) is 1.9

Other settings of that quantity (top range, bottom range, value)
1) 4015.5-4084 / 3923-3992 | 1.75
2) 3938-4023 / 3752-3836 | 1.50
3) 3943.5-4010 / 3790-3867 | 1.57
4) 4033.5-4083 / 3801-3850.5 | 2.16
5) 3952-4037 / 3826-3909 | 1.63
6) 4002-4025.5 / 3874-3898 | 1.85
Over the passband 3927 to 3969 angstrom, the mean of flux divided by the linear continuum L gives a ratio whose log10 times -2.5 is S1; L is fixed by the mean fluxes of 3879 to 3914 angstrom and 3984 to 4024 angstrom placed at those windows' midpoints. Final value 0.484 mag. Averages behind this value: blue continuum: 3.81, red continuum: 5.7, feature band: 3.03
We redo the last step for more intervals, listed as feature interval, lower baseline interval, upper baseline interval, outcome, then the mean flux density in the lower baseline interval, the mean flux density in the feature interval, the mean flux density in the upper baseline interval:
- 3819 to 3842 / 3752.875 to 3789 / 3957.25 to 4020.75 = 0.48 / 3.68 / 2.54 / 4.67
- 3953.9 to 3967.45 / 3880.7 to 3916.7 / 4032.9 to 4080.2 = 0.30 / 3.89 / 3.44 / 5.62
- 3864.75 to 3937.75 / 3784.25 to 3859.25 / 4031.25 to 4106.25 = 0.15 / 3.05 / 3.39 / 5.73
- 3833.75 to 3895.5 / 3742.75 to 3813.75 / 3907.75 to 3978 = 0.09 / 3.44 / 3.08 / 3.26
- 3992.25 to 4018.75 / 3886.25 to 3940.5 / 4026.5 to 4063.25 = -0.16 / 3.39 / 5.75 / 5.65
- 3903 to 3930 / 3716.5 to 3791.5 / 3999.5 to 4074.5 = 0.21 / 3.3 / 3.86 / 5.74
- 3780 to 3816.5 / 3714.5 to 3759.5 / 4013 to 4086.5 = 0.04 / 3.13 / 3.51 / 5.77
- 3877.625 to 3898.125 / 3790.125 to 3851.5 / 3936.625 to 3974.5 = -0.12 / 2.99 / 3.47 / 3.24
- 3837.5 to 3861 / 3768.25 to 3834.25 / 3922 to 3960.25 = 0.17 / 3.36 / 2.84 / 3.25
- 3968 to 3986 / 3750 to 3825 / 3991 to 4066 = 0.40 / 3.43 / 3.61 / 5.71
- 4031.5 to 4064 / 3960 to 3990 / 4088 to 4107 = -0.16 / 3.53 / 5.61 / 5.75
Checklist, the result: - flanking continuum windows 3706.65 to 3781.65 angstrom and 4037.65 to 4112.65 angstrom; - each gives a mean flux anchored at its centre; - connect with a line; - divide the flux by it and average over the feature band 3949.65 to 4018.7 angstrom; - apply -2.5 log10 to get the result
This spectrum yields 0.12 mag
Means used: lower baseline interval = 3.3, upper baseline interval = 5.75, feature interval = 4.59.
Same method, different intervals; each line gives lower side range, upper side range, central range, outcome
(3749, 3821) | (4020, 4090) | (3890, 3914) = 0.09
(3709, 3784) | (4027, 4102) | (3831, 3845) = 0.48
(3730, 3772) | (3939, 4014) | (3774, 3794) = -0.20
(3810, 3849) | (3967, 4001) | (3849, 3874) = 0.04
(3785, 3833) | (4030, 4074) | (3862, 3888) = 0.19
